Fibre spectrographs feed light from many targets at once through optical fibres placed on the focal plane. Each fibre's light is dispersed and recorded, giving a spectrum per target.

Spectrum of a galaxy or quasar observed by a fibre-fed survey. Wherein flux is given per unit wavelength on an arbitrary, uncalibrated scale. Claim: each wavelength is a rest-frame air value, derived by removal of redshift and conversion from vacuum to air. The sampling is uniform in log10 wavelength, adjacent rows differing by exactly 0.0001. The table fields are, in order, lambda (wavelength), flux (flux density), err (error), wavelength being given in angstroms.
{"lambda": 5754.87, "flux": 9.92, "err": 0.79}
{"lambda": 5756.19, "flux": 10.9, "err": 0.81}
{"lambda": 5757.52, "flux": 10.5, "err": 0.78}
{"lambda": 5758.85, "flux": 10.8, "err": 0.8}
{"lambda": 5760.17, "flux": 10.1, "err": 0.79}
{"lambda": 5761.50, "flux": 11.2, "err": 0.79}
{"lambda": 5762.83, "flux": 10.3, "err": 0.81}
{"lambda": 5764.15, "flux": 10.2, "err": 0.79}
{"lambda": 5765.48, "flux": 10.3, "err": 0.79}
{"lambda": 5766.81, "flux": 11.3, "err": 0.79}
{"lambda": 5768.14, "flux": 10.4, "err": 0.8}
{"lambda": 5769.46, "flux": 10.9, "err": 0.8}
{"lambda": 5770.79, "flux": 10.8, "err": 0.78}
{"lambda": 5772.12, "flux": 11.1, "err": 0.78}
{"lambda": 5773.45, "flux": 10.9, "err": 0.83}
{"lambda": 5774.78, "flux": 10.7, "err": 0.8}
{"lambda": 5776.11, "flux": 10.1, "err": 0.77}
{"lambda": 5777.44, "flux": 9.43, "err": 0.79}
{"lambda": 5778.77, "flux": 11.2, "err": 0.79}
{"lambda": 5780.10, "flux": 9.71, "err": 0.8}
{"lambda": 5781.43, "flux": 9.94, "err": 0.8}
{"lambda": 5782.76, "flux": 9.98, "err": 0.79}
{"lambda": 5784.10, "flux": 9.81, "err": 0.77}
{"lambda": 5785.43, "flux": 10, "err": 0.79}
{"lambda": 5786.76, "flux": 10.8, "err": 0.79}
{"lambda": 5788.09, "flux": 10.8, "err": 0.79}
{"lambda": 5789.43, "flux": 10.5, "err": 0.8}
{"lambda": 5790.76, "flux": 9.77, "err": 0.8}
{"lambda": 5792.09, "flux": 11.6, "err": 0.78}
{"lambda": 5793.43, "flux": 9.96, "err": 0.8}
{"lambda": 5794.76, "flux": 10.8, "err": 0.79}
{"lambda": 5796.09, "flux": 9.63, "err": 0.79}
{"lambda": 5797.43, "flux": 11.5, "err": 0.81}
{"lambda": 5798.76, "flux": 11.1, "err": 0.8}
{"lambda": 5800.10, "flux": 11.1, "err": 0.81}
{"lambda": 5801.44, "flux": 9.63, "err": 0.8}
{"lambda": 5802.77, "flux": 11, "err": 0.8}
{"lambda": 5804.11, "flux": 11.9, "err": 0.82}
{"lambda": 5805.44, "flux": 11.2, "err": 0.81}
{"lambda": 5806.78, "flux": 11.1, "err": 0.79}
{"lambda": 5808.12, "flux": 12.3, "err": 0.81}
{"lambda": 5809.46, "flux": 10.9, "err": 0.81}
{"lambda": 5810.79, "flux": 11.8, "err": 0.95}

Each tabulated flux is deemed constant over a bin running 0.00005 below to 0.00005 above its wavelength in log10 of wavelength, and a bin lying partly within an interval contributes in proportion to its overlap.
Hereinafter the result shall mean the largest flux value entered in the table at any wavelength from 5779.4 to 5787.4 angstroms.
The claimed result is 10.8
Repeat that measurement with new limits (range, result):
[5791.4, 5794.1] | 11.6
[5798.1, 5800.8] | 11.1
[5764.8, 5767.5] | 11.3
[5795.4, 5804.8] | 11.9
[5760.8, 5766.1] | 11.2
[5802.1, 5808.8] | 12.3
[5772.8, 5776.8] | 10.9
